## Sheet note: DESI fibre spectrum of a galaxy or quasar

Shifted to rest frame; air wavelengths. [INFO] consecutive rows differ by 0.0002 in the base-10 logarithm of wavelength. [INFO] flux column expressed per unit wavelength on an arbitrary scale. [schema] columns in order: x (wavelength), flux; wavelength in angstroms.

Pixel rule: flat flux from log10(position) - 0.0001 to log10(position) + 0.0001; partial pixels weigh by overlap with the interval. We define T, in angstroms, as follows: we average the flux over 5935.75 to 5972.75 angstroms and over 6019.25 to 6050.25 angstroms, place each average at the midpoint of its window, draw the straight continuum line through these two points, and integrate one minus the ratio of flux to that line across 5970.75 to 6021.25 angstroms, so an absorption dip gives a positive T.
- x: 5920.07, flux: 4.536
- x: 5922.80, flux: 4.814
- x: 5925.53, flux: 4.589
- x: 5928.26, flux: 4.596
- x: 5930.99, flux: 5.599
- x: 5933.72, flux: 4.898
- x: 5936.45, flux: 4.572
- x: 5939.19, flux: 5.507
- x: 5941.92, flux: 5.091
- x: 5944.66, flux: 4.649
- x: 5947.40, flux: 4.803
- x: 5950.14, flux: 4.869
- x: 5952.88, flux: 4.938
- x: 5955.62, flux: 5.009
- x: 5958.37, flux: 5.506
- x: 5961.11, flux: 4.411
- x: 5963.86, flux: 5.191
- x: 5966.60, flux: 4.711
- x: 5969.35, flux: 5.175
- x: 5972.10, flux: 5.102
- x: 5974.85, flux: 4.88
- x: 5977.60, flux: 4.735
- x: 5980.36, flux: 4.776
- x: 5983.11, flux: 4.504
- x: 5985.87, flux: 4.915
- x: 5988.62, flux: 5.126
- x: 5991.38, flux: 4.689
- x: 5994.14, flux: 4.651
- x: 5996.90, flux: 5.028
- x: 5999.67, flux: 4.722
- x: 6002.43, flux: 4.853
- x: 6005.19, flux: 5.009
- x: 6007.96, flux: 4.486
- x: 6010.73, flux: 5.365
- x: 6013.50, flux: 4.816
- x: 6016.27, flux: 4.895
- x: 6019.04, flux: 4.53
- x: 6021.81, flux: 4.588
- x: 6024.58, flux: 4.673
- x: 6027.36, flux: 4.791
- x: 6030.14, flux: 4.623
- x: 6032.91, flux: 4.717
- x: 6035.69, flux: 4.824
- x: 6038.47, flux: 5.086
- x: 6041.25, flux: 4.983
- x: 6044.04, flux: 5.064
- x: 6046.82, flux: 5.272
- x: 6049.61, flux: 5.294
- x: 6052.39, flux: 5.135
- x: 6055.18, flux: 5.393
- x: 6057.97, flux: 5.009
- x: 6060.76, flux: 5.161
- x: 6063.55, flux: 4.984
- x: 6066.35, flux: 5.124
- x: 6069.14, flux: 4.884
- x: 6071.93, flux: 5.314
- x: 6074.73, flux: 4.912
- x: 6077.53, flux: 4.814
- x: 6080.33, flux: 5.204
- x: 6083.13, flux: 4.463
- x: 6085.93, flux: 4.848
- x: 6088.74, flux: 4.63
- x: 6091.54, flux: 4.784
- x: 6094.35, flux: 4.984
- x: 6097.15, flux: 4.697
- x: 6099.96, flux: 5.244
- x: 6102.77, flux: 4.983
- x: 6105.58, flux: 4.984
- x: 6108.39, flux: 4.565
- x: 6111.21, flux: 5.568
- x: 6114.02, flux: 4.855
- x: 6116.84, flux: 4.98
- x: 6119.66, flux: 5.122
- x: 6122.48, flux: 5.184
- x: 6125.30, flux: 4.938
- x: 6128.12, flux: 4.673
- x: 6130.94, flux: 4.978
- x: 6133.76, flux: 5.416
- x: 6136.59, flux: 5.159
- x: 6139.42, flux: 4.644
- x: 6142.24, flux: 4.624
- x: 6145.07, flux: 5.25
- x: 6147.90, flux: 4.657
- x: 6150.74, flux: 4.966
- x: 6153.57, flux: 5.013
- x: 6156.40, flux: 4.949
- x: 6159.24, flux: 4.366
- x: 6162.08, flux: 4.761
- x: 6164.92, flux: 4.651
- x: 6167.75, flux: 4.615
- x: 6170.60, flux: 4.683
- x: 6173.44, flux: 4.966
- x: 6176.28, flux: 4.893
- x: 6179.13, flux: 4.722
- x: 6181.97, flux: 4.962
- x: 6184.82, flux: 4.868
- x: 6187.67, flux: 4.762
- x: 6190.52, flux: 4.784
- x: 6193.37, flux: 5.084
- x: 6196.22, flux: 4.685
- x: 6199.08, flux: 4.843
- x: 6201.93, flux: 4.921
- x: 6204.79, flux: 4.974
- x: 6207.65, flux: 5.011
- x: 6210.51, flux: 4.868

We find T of 0.9 angstroms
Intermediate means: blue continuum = 4.97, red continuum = 4.88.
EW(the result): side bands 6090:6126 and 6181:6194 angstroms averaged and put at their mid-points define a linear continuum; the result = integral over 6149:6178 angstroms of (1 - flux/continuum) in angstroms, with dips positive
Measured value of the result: 0.8 angstroms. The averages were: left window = 4.99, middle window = 4.78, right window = 4.88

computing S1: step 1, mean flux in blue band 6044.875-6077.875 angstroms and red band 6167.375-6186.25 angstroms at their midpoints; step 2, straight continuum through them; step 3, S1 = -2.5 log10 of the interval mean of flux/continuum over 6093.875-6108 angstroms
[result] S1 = 0.01 mag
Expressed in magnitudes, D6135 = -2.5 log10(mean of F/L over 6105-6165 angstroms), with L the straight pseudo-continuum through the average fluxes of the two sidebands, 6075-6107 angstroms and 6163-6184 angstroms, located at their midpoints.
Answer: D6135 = -0.022 mag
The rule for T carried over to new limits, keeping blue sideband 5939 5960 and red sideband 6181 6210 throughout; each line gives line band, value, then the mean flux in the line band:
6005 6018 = 0.22 angstroms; 4.89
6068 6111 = 0.30 angstroms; 4.91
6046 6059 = -0.69 angstroms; 5.22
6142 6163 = 0.31 angstroms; 4.83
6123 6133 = -0.01 angstroms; 4.93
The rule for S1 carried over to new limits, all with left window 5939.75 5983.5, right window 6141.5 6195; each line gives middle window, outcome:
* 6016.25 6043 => 0.026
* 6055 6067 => -0.051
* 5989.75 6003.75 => 0.024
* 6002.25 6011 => 0.003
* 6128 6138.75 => -0.052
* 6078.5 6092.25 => 0.017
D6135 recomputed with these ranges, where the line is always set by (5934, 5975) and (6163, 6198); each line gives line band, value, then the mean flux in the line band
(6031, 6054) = -0.03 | 5.04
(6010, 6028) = 0.03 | 4.79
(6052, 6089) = -0.03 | 5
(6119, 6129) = -0.03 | 4.98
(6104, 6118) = -0.03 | 4.99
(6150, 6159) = -0.02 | 4.9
